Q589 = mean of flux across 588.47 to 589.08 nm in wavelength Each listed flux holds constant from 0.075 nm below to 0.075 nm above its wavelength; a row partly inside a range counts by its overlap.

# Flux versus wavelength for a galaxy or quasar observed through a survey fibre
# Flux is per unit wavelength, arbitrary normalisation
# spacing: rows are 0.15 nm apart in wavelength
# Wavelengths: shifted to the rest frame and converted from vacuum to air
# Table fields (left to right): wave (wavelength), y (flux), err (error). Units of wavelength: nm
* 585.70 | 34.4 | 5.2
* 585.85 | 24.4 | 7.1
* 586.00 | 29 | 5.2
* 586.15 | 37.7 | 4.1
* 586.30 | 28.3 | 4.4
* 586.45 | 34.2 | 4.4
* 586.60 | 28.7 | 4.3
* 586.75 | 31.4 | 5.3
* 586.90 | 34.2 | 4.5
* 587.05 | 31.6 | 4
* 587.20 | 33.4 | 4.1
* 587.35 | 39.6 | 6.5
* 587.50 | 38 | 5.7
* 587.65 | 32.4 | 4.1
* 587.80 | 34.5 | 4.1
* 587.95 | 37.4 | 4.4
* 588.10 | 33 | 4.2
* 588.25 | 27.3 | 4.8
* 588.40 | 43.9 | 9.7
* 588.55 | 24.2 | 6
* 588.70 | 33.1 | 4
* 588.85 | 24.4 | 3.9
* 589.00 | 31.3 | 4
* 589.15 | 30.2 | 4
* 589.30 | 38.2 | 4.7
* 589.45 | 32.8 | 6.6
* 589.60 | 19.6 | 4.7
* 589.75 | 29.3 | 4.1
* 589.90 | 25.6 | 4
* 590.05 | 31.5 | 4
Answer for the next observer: 28.4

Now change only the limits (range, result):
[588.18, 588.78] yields 32.1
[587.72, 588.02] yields 35.9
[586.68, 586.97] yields 32.8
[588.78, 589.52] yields 31.4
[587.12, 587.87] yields 35.6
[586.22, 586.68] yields 30.5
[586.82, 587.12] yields 32.9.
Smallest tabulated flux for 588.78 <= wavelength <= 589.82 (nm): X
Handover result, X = 19.6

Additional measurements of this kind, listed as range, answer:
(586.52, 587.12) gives 28.7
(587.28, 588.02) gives 32.4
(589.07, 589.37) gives 30.2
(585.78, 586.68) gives 24.4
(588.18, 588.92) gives 24.2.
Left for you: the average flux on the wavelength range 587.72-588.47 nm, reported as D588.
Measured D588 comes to 35.1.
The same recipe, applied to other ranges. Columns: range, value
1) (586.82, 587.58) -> 35.3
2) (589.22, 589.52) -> 35.5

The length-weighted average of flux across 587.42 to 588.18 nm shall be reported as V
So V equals 35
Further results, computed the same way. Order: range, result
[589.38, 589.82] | 27.1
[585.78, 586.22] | 30.4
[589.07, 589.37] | 34.1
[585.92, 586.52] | 32.2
